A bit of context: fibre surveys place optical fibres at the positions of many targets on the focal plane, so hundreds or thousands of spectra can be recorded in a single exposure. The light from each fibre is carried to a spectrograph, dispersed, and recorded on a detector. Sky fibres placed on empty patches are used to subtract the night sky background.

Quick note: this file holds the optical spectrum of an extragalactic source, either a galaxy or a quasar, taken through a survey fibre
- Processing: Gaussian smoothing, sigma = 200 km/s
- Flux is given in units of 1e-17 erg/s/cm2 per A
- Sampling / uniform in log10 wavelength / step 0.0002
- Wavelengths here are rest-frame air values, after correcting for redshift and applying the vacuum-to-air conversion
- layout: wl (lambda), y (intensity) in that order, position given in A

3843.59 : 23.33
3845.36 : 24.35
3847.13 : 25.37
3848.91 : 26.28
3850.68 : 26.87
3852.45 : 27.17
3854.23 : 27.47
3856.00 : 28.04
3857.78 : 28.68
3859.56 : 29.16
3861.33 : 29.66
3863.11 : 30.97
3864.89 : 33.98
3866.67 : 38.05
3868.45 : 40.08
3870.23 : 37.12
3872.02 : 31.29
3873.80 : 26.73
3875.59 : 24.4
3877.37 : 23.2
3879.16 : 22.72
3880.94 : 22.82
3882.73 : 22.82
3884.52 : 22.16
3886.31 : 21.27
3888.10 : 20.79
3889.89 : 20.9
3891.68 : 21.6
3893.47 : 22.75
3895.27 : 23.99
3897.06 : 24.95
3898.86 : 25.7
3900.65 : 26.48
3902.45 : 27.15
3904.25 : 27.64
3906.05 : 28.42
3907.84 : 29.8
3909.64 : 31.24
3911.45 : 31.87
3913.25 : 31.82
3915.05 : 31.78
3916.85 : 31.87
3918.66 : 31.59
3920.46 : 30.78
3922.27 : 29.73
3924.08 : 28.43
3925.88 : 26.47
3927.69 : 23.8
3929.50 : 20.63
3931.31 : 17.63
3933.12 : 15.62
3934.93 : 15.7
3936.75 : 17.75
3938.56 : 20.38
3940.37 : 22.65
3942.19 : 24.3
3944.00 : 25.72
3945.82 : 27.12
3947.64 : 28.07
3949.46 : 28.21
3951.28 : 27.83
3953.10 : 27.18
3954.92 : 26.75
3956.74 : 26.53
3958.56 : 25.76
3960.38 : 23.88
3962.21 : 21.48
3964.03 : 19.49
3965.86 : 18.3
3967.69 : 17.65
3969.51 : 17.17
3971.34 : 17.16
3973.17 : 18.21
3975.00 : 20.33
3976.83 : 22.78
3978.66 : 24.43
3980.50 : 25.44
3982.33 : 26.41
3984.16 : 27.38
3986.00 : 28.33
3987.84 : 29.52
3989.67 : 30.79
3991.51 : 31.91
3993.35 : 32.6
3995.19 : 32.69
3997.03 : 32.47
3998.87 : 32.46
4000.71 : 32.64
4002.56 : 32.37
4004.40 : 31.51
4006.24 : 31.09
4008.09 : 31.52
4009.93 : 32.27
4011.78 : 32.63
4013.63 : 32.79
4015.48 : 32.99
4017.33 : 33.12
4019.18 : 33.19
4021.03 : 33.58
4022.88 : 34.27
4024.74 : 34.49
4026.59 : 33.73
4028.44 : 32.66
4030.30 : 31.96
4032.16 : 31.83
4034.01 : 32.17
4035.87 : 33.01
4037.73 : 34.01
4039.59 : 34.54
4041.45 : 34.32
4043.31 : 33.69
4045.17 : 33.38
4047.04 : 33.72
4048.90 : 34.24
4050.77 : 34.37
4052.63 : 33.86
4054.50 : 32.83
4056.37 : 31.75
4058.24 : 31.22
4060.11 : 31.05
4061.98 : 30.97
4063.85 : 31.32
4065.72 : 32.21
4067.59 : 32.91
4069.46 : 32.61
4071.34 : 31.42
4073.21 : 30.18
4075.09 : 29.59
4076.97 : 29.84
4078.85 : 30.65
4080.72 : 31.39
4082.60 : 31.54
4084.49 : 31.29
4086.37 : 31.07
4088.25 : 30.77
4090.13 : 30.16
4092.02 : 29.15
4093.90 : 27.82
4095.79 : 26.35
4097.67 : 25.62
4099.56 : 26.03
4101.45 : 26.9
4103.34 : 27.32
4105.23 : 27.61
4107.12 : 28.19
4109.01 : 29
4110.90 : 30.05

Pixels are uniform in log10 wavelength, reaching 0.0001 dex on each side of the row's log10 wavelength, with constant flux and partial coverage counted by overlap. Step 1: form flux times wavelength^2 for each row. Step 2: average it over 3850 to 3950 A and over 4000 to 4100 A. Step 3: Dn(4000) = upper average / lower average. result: 1.3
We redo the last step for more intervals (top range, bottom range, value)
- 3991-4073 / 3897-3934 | 1.27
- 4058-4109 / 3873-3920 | 1.25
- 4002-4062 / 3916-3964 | 1.39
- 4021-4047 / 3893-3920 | 1.24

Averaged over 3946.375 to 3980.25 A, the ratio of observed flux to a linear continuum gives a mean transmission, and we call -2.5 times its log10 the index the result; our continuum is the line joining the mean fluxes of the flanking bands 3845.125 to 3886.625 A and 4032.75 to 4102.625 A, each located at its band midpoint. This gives 0.277 mag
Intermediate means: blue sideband 28.1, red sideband 31.3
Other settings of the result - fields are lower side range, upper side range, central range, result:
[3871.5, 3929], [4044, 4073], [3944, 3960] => 0.05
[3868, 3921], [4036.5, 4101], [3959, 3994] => 0.22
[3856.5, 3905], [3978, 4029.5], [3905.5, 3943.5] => 0.11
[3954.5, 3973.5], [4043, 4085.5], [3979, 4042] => -0.22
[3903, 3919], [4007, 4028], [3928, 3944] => 0.49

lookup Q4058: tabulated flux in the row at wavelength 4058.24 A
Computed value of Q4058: 31.22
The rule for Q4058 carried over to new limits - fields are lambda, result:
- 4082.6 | 31.54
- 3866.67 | 38.05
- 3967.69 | 17.65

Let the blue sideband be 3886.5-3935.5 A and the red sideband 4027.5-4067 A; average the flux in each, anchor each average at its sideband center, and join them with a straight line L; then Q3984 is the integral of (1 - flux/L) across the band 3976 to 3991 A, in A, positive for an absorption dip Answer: 1.3 A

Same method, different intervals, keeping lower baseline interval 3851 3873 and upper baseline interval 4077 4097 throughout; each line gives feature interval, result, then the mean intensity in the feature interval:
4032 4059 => -2.7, 33.3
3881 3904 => 5.8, 23.5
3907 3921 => 0.0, 31.4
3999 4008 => -0.4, 31.9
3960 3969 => 3.2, 19.8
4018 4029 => -1.2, 33.7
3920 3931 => 1.8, 26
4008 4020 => -0.9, 32.7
